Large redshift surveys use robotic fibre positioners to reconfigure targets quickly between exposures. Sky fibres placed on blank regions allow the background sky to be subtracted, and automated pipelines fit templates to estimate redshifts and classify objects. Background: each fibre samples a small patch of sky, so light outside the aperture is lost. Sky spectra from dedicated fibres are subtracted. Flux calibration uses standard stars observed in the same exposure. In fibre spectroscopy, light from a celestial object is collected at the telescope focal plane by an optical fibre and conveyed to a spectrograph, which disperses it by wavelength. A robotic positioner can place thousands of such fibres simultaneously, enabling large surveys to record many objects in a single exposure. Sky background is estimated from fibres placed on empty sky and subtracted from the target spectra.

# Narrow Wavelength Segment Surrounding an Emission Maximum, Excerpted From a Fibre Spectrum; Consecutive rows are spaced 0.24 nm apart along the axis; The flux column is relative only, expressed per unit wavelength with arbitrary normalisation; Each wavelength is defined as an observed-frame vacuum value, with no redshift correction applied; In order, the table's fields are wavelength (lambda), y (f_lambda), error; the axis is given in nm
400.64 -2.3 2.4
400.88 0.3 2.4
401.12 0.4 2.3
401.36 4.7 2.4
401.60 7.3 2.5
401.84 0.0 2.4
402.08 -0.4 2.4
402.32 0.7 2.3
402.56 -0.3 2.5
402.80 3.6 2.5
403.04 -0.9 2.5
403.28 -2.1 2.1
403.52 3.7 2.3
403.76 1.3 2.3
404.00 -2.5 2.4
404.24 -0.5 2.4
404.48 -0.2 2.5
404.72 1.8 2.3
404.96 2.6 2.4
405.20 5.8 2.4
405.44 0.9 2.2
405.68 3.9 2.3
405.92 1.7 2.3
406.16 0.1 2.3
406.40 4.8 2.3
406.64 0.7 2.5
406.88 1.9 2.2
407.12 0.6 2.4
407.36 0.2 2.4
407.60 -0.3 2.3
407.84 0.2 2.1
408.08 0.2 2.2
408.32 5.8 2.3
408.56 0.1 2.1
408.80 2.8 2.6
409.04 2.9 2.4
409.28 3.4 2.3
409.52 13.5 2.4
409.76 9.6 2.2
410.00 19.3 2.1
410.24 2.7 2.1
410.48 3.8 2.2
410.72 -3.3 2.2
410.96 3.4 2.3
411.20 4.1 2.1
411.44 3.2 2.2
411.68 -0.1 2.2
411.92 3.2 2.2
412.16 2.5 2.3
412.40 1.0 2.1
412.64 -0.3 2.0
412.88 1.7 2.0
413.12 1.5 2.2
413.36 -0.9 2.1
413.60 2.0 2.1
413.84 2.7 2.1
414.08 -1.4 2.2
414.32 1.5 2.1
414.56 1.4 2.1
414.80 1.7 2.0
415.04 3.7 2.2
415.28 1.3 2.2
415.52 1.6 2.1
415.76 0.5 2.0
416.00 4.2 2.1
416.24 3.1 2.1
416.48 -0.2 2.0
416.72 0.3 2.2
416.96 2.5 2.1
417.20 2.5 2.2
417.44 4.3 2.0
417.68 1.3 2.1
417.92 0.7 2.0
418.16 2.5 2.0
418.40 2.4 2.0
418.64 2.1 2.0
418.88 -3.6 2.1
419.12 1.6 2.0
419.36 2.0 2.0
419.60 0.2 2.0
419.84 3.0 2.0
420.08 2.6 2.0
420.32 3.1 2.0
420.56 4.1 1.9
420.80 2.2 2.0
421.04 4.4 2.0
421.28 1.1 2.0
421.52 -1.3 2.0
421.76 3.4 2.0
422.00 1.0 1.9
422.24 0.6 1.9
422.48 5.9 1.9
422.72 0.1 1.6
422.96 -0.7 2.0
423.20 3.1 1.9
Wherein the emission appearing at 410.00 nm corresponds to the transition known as [O II] 3727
